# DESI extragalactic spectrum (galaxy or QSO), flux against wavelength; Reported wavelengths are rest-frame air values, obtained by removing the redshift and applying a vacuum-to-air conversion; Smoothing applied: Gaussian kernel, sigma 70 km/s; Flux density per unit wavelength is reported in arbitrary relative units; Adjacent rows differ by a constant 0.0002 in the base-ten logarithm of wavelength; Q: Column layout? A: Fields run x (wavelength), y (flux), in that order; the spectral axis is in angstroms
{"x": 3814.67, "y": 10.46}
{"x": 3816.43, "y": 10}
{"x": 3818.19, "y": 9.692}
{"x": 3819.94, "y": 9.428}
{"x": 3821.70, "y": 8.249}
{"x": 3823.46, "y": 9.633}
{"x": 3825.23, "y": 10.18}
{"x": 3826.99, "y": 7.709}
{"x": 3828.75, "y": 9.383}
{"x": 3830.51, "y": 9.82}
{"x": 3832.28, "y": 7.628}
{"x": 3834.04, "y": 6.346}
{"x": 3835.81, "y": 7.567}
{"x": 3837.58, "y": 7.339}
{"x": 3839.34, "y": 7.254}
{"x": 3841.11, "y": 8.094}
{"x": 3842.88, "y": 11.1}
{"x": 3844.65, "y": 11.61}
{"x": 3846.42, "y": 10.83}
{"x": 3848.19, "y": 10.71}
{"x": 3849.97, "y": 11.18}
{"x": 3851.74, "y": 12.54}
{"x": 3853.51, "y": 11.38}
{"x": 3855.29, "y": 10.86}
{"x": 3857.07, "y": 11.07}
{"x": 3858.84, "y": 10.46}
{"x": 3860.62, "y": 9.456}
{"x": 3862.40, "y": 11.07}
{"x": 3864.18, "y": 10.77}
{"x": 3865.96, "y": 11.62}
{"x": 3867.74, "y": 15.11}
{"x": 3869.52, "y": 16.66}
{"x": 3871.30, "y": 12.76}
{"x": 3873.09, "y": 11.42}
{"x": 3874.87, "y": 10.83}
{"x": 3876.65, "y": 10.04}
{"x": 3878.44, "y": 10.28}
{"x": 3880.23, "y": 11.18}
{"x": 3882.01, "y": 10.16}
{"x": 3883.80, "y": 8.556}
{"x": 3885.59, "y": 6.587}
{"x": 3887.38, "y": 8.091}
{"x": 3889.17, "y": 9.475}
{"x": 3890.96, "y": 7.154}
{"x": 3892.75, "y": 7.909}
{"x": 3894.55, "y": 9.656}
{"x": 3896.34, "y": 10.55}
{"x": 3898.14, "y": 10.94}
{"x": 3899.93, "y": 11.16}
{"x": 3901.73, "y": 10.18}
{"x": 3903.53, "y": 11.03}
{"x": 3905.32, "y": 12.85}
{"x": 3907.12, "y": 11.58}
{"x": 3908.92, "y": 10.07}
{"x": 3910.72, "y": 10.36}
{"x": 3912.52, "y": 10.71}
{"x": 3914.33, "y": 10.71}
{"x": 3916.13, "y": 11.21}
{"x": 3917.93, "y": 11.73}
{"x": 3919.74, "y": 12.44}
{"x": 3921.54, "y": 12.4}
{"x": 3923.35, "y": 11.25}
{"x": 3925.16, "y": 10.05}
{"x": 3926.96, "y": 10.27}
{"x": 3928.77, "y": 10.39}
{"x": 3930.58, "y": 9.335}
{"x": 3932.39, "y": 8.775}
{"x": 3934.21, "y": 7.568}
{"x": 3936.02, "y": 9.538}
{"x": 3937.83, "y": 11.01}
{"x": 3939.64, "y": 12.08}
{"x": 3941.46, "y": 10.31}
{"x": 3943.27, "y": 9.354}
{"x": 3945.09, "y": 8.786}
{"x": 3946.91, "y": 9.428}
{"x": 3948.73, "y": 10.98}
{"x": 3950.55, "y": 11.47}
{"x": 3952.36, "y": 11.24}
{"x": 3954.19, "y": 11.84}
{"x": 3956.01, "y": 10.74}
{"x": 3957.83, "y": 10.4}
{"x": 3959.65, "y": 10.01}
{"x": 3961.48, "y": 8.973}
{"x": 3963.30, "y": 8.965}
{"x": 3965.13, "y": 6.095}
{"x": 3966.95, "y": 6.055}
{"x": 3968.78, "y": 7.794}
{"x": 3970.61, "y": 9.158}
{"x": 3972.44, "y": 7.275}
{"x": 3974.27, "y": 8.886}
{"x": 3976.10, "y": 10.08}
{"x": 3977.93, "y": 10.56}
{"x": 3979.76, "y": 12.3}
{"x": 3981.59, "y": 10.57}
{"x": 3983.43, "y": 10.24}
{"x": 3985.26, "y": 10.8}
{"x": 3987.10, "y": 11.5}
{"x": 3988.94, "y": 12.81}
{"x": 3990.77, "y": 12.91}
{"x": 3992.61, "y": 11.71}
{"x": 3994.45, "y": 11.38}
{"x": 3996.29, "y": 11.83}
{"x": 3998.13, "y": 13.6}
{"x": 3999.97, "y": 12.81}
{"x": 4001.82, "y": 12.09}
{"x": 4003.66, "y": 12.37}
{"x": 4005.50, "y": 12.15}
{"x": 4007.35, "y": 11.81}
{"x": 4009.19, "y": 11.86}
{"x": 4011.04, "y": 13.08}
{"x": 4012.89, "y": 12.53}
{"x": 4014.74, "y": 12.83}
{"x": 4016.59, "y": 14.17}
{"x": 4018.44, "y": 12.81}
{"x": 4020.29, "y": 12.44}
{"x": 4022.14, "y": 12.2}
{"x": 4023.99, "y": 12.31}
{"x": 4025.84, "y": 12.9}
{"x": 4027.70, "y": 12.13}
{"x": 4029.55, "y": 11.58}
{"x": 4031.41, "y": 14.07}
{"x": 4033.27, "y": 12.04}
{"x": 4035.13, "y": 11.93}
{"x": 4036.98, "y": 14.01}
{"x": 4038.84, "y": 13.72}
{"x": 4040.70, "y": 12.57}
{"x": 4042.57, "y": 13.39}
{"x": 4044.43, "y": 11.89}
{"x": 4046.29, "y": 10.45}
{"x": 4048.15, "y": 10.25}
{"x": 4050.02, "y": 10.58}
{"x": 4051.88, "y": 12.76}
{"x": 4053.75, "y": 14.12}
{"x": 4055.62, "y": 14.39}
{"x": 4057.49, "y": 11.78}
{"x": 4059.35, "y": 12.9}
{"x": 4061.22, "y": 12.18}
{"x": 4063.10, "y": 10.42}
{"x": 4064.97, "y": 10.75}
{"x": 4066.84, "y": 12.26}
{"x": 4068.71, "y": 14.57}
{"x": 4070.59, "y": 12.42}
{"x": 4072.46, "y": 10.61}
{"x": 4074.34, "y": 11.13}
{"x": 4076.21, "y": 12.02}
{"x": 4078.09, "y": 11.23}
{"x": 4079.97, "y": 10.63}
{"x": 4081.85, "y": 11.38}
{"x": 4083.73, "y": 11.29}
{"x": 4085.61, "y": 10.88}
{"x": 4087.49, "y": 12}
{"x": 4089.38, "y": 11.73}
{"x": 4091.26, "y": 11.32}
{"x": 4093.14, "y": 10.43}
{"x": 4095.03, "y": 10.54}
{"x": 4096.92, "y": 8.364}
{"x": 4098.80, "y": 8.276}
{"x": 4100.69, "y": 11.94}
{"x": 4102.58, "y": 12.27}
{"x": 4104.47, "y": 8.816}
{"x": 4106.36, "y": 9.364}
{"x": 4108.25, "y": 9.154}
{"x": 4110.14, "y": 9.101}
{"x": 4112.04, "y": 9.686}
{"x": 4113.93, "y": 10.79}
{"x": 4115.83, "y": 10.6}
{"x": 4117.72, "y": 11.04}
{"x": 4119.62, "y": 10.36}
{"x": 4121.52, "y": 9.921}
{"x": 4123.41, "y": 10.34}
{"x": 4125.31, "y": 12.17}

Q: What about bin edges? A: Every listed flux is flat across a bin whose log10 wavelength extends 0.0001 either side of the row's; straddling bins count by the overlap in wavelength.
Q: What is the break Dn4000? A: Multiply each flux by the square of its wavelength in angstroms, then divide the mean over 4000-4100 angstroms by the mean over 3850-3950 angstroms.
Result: 1.22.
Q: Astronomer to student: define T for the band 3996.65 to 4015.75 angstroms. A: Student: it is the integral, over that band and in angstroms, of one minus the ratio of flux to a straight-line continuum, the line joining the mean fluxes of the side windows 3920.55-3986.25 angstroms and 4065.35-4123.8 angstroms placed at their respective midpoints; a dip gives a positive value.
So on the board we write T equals -4.28 angstroms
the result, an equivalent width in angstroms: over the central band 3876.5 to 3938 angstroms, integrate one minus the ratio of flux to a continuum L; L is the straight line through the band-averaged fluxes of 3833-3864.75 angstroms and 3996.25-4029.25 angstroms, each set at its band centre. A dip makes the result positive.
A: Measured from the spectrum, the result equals 4.2 angstroms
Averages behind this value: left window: 9.96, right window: 12.6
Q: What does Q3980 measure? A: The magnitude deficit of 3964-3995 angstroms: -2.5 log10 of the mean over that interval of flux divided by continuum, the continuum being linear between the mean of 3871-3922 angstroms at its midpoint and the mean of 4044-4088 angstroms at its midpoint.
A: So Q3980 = 0.11 mag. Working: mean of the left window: 10.4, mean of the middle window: 9.99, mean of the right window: 11.8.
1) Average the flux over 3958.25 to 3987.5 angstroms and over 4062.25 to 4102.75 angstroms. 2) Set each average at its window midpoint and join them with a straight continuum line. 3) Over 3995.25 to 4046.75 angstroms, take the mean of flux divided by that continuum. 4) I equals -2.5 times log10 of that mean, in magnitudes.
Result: -0.23 mag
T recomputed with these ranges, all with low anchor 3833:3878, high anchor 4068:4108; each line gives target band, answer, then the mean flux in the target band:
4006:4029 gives -3.56 angstroms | 12.6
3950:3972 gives 3.07 angstroms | 9.31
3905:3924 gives -1.01 angstroms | 11.3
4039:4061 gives -2.85 angstroms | 12.3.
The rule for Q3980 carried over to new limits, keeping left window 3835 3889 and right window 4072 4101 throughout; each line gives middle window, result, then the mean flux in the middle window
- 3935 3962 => 0.02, 10.4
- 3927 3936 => 0.16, 9.18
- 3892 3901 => 0.05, 10.1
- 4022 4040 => -0.18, 12.7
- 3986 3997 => -0.12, 12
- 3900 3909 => -0.06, 11.2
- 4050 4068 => -0.14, 12.3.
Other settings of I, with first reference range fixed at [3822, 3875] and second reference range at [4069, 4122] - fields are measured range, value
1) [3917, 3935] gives 0.004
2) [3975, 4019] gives -0.140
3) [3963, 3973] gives 0.371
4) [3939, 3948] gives 0.059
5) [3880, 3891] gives 0.194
